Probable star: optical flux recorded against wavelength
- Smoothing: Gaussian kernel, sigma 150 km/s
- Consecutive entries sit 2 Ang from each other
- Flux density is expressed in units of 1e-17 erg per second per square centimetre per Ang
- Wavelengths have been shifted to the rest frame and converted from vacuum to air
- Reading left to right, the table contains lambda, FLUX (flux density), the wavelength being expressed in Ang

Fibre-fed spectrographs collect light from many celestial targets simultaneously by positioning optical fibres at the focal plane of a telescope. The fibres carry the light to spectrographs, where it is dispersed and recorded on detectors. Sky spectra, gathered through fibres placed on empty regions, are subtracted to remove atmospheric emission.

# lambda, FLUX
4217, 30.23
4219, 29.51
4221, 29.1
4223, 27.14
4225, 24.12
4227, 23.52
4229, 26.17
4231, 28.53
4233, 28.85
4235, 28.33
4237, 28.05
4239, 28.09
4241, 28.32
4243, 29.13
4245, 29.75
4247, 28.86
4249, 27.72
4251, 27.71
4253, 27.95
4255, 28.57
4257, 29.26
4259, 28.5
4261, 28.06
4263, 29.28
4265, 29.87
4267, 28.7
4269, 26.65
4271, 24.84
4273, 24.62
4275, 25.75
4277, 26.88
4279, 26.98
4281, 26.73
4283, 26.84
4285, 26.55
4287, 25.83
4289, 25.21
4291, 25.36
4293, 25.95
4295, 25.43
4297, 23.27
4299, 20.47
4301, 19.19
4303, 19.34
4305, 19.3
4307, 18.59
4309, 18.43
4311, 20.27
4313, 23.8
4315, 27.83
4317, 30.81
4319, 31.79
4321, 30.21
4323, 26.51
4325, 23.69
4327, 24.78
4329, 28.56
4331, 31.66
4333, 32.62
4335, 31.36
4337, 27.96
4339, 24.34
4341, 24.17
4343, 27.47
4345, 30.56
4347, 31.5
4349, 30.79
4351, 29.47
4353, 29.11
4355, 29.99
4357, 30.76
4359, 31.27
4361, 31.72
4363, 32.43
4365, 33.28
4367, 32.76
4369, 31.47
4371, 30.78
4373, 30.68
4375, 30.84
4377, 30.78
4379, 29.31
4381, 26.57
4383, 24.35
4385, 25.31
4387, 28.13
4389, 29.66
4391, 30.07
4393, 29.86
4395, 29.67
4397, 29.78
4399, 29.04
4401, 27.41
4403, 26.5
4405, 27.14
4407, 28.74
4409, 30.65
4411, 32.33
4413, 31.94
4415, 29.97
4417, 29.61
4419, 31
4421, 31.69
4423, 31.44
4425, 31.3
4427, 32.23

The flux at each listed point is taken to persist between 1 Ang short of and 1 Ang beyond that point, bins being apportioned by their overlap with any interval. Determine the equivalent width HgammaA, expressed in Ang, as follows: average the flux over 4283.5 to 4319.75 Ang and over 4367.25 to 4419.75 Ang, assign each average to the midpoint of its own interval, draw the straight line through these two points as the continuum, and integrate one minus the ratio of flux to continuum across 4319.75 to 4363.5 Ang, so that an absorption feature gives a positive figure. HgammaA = -4.9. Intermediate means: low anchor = 23.7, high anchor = 29.3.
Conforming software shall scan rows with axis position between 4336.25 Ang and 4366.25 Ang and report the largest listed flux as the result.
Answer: 33.28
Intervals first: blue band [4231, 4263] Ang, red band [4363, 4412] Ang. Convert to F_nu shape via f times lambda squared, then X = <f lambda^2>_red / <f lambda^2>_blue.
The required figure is 1.1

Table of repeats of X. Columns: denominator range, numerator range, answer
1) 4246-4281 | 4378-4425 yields 1.13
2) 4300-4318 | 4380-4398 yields 1.33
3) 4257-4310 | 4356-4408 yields 1.24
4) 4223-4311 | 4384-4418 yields 1.20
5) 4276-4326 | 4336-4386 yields 1.23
